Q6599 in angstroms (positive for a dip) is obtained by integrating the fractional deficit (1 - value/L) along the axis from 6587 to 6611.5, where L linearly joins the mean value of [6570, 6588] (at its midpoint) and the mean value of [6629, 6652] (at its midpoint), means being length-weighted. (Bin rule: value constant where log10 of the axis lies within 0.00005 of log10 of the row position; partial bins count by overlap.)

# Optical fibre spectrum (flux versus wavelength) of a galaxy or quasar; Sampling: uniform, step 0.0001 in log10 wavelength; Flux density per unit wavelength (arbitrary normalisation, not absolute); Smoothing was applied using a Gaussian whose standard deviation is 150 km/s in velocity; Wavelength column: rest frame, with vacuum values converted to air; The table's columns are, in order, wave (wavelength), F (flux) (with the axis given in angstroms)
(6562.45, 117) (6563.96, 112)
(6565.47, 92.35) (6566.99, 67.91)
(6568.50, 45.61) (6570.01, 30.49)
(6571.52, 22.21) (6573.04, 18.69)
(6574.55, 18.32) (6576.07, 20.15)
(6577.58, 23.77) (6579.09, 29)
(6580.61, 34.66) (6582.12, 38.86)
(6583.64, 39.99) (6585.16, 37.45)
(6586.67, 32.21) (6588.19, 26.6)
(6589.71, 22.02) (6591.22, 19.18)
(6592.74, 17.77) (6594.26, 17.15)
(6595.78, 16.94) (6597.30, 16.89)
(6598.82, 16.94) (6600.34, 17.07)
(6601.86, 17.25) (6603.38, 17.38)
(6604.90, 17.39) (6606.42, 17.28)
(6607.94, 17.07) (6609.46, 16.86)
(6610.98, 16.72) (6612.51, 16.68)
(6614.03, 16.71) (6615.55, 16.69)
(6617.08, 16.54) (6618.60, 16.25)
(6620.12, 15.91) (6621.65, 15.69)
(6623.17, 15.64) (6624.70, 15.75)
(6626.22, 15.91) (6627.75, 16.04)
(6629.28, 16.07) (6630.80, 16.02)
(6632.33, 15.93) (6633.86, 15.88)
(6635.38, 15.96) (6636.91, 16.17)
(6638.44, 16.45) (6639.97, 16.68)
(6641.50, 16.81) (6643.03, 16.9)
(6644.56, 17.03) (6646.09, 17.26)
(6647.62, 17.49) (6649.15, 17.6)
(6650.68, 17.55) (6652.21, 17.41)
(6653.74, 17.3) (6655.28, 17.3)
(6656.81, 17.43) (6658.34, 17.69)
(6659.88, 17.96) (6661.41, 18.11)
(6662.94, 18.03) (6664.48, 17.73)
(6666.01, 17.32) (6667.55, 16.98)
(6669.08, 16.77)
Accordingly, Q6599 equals 6.31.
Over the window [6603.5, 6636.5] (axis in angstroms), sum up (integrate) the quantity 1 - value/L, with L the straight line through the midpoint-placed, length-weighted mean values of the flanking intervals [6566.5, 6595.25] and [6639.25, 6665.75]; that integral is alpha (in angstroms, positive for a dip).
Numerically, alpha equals 9.2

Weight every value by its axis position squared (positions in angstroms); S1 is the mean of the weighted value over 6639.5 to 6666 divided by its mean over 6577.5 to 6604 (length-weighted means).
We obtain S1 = 0.72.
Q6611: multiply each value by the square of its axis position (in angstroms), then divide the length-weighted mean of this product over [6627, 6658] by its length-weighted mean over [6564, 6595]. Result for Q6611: 0.5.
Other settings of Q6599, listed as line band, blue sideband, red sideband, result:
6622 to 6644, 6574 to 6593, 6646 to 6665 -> 4.9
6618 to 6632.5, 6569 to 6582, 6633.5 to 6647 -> 2.2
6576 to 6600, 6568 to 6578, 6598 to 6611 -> -4.4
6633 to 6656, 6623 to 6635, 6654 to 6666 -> -0.1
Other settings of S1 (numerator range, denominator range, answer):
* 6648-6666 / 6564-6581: 0.45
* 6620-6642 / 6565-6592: 0.48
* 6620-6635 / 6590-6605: 0.91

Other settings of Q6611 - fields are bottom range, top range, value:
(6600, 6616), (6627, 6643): 0.96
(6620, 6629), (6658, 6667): 1.14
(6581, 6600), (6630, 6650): 0.67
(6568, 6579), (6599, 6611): 0.68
